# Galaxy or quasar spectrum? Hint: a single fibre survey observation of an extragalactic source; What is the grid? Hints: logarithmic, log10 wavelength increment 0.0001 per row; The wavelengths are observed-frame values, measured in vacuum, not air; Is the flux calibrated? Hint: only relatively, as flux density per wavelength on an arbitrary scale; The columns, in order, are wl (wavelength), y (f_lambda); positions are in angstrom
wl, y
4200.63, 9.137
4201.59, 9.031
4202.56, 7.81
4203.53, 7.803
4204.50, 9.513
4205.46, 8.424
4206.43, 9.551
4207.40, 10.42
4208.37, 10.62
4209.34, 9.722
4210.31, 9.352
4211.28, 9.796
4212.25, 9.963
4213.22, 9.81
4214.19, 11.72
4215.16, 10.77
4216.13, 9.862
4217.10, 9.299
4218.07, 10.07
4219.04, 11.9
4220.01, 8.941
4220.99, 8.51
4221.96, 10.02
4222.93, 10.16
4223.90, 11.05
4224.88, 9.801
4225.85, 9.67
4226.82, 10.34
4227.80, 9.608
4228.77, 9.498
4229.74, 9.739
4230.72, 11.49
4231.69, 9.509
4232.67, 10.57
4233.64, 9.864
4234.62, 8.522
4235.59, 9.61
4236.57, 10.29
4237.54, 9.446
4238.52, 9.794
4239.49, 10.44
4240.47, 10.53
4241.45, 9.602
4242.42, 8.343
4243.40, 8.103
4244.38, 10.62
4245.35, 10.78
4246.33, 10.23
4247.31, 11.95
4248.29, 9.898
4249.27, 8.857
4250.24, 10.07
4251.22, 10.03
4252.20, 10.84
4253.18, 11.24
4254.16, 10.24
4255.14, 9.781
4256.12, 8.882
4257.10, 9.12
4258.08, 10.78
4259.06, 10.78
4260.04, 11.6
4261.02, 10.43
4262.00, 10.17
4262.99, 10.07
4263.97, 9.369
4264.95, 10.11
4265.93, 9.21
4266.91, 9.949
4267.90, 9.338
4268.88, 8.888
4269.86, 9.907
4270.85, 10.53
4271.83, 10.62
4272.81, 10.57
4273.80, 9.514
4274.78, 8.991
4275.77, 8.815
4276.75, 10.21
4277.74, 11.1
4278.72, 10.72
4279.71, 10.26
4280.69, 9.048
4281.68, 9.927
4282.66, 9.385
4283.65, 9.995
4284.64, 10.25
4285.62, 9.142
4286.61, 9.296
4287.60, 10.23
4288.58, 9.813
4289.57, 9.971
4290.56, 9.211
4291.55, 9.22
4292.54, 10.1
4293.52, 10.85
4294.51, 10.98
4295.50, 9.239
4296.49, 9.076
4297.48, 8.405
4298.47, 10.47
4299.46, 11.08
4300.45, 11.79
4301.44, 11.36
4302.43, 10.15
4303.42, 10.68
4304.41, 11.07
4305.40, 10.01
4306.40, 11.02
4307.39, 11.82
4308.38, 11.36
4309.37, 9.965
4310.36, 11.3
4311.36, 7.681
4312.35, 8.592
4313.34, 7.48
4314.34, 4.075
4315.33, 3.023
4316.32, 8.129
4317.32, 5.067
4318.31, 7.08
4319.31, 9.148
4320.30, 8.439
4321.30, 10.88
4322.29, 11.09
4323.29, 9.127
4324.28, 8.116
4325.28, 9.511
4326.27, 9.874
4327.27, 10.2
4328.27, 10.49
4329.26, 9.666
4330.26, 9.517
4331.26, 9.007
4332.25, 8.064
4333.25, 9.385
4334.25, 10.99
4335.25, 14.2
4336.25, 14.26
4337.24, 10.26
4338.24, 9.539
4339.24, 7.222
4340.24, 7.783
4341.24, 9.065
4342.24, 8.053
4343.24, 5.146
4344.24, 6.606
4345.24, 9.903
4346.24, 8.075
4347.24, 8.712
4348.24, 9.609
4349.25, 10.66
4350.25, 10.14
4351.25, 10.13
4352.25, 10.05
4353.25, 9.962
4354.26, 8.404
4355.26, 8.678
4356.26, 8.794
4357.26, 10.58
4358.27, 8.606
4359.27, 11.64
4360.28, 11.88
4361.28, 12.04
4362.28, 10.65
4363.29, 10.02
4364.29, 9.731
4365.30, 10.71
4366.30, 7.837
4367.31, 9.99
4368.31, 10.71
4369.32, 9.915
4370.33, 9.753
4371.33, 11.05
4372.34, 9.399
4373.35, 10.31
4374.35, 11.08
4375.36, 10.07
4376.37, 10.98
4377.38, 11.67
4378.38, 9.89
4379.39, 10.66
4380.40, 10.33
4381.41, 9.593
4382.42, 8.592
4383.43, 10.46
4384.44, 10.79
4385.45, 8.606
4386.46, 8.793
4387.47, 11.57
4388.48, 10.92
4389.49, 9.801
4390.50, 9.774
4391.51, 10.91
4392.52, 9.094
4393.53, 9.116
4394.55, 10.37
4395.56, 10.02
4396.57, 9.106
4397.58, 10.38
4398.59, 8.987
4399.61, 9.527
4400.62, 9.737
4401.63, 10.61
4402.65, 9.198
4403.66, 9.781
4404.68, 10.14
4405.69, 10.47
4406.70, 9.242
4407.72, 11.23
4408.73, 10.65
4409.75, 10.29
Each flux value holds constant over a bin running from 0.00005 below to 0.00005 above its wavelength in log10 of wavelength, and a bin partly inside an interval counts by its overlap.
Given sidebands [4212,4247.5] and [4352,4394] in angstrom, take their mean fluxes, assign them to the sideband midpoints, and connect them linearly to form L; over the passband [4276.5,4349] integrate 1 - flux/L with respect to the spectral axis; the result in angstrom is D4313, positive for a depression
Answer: 4.1 angstrom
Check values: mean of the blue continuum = 10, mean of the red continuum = 10.1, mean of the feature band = 9.47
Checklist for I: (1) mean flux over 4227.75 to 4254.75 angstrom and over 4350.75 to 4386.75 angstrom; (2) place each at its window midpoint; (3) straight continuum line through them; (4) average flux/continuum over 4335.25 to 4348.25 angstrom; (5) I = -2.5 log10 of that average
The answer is 0.124 mag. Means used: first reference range 10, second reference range 10.1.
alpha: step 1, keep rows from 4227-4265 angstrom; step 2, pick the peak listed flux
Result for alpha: 11.95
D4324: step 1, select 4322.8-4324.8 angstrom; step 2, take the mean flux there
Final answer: 8.63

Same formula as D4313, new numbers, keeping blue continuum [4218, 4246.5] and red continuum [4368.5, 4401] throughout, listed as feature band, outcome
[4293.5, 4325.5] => 2.12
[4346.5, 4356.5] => 0.51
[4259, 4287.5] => 0.02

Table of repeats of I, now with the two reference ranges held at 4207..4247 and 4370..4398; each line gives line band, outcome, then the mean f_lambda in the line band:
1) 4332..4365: 0.04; 9.68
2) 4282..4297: 0.03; 9.79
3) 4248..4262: -0.02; 10.2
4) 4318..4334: 0.07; 9.4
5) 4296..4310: -0.06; 10.6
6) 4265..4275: 0.02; 9.79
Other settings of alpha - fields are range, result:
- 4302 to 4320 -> 11.82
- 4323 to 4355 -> 14.26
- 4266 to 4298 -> 11.1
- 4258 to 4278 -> 11.6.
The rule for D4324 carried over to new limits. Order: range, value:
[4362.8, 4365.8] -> 10.2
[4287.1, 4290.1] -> 9.99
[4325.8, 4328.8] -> 10.2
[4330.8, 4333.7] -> 8.82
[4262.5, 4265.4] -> 9.86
